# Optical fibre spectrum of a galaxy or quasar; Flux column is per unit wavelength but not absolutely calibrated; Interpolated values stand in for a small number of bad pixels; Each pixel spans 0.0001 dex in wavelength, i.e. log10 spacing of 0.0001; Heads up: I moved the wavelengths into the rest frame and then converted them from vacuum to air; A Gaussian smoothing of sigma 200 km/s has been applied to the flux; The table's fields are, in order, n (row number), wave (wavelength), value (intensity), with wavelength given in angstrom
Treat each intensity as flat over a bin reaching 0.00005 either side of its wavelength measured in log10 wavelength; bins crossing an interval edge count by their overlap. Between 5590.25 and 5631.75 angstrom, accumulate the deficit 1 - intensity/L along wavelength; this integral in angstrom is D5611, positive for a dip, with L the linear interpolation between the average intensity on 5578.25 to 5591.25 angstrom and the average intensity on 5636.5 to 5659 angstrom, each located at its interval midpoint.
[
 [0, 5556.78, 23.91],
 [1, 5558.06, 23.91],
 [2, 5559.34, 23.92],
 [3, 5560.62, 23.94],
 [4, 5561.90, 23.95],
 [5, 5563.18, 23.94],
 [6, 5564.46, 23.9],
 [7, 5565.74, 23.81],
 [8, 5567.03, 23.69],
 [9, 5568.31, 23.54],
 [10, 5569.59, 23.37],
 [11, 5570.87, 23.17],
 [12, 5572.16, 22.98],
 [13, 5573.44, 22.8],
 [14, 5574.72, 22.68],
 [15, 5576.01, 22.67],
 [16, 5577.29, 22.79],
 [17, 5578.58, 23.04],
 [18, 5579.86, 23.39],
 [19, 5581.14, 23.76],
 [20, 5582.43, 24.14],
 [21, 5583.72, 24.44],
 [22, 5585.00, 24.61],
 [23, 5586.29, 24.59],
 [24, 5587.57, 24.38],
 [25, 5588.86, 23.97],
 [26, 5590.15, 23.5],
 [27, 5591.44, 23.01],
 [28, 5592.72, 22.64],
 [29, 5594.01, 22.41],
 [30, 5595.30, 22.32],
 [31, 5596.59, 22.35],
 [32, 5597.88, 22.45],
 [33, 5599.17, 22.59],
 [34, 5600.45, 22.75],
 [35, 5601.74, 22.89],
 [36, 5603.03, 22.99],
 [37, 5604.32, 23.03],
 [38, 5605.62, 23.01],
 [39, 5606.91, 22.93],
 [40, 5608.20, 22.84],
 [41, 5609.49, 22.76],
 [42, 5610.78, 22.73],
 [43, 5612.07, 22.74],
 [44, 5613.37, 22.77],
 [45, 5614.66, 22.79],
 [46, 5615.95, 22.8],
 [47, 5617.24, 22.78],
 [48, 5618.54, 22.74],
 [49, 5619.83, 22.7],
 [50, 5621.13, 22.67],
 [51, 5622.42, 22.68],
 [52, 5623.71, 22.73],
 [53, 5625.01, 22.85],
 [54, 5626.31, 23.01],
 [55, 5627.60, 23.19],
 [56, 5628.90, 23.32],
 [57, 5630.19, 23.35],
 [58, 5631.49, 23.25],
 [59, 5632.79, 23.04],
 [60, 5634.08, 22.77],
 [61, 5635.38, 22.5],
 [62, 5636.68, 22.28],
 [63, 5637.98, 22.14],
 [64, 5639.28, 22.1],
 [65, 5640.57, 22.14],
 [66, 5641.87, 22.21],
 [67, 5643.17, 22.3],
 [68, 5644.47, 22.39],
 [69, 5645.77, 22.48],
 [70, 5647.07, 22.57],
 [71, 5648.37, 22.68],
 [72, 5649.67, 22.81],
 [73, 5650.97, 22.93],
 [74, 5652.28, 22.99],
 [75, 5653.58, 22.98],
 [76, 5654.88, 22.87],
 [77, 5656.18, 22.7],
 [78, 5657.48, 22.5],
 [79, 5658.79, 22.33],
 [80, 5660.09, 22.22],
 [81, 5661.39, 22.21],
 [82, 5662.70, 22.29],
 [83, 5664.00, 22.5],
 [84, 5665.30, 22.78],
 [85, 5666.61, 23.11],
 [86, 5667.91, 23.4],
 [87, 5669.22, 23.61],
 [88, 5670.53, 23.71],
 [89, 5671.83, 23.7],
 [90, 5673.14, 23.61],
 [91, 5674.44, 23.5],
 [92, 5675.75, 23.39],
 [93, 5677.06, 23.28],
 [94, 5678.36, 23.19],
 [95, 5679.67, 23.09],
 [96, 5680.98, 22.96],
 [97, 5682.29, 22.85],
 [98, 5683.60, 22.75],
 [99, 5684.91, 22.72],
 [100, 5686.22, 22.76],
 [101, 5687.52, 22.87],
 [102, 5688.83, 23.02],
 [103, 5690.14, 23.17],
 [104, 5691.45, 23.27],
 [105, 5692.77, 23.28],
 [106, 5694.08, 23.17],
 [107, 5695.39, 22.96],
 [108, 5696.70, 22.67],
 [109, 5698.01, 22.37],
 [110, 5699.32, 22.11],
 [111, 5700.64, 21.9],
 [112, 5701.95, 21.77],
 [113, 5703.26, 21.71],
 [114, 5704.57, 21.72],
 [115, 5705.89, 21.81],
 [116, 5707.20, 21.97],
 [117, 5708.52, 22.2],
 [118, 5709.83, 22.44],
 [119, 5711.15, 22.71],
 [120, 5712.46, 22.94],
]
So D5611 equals 1.0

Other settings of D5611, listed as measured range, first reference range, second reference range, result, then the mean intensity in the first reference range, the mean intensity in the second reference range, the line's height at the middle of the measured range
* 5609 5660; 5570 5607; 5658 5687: 0.8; 23.2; 23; 23.1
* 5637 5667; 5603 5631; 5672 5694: 0.6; 22.9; 23.1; 23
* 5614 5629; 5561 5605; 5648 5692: 0.2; 23.3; 23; 23.2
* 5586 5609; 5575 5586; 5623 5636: 0.4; 23.6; 23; 23.4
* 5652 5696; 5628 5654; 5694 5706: -1.2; 22.7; 22.2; 22.4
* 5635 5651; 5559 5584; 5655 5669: 0.3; 23.5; 22.6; 22.8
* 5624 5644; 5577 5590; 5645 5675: 0.5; 23.9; 22.9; 23.2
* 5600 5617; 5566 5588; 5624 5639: 0.2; 23.5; 22.8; 23.1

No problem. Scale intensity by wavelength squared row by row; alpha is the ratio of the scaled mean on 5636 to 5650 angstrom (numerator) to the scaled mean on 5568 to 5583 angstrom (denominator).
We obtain 1.0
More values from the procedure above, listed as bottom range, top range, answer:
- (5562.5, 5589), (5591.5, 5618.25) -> 0.97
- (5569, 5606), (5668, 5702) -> 1.03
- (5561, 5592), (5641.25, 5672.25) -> 0.99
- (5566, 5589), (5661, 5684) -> 1.02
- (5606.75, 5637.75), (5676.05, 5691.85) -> 1.03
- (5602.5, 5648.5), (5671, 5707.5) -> 1.03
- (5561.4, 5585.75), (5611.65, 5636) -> 0.99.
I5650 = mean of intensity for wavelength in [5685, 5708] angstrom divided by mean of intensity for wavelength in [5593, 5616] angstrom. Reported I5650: 1.0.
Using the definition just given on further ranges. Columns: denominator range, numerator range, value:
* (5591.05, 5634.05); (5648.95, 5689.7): 1.01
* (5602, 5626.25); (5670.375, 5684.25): 1.02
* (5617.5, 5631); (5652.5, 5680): 1.00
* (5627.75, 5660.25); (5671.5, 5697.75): 1.02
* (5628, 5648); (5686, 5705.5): 1.00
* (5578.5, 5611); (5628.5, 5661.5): 0.97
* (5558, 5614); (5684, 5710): 0.97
